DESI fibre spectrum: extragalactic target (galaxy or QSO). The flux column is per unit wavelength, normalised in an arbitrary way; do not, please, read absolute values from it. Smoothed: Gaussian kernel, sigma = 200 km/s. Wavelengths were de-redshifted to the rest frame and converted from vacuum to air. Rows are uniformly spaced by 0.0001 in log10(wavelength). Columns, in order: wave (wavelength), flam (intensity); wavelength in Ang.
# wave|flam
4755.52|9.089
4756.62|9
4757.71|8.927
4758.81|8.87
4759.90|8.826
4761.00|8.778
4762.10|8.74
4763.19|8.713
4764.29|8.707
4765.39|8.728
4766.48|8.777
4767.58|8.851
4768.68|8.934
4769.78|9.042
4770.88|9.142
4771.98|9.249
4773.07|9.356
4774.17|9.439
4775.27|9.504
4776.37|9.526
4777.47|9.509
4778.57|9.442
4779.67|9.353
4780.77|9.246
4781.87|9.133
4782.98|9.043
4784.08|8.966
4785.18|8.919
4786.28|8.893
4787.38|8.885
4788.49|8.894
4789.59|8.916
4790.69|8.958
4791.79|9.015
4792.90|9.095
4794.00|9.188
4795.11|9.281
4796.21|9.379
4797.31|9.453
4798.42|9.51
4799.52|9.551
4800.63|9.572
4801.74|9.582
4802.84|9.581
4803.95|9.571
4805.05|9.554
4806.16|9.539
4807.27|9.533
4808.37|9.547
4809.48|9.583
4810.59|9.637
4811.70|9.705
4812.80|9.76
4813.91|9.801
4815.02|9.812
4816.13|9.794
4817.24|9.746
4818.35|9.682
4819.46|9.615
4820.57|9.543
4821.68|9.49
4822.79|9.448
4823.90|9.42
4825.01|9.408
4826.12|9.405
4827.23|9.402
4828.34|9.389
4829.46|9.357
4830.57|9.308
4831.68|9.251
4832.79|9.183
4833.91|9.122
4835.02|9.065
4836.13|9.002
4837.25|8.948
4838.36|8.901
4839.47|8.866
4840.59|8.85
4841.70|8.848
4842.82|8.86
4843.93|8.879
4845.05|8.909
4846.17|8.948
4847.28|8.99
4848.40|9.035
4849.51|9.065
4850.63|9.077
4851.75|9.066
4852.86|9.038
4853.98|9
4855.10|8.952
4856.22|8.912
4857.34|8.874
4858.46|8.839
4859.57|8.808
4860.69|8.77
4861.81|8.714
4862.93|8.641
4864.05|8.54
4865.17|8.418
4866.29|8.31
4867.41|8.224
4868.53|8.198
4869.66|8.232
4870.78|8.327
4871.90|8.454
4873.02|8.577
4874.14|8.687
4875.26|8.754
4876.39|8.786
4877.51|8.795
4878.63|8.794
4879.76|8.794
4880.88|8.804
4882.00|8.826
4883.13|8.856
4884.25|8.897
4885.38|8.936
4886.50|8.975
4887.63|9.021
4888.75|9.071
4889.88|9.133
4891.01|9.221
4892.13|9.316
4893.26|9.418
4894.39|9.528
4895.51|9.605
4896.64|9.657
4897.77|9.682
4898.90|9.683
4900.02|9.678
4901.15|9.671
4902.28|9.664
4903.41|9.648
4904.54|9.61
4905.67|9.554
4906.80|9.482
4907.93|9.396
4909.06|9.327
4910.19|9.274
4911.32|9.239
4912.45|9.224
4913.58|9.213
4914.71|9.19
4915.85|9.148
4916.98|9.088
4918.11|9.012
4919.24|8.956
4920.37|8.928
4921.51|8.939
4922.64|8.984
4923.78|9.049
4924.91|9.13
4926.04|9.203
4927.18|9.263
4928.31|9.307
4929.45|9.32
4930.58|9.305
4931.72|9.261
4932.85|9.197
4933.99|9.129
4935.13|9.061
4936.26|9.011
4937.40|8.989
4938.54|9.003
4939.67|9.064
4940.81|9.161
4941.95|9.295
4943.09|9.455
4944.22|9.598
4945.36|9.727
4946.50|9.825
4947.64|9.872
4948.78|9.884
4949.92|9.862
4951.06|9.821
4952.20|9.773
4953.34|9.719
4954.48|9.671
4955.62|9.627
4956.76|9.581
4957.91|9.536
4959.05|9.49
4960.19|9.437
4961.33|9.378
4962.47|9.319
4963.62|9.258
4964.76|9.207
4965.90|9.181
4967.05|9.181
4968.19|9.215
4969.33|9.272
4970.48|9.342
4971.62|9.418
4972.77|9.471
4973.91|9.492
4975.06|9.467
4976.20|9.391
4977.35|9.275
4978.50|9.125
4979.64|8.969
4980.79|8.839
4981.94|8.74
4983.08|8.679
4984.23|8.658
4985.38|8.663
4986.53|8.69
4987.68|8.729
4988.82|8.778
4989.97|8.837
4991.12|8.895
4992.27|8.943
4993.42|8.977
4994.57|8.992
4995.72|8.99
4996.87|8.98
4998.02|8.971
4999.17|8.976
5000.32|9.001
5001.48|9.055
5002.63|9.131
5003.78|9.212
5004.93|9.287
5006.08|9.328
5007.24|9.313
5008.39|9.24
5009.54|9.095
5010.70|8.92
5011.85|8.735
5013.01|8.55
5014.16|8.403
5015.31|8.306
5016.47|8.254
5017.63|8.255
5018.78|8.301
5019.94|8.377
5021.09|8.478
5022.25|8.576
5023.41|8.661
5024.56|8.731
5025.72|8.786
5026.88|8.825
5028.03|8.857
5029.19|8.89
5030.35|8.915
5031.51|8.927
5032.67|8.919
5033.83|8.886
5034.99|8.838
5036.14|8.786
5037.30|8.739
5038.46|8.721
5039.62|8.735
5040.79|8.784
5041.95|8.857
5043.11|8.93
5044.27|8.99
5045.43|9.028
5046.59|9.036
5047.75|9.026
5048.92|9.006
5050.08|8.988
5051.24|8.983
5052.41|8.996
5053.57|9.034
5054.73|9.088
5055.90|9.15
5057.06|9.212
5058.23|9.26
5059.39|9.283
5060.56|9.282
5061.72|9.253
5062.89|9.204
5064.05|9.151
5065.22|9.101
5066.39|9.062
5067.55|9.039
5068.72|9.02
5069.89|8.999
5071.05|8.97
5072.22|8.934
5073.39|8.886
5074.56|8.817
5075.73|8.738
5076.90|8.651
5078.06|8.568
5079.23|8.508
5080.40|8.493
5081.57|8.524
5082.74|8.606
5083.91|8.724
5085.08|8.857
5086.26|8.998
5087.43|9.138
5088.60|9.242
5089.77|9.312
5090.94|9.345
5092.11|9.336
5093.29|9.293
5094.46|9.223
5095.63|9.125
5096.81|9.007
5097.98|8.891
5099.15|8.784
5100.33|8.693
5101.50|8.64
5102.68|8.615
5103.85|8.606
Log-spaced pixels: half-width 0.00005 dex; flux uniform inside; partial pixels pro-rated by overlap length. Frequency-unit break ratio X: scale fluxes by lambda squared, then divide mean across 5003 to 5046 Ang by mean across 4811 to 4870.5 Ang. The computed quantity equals 1.0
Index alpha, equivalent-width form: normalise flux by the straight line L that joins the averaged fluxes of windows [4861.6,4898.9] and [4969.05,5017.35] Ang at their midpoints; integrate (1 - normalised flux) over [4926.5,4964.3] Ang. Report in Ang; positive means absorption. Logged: -2.11 Ang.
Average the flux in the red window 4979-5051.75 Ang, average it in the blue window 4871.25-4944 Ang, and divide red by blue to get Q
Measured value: 1.0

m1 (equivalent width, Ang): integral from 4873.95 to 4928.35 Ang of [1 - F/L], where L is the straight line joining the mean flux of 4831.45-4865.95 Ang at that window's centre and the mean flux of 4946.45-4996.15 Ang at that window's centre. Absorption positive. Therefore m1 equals -0.83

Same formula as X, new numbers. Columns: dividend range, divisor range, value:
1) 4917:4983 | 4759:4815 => 1.08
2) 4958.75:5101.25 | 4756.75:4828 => 1.06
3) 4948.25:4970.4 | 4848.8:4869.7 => 1.13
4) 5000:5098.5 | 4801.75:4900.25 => 1.06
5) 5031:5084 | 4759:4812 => 1.08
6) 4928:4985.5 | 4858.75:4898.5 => 1.09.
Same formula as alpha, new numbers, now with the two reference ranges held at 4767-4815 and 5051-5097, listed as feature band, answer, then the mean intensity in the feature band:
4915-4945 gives 0.1 Ang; 9.15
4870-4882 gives 0.7 Ang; 8.68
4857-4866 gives 0.5 Ang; 8.69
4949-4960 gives -0.6 Ang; 9.67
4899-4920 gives -0.4 Ang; 9.36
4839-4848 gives 0.4 Ang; 8.89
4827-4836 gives 0.0 Ang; 9.24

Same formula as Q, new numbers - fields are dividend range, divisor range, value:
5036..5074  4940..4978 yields 0.95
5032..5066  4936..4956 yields 0.95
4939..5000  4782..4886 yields 1.02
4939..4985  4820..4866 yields 1.04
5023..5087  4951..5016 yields 0.98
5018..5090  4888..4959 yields 0.95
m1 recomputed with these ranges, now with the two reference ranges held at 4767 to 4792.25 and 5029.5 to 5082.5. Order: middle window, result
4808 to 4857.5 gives -0.84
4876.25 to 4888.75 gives 0.26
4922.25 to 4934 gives -0.22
